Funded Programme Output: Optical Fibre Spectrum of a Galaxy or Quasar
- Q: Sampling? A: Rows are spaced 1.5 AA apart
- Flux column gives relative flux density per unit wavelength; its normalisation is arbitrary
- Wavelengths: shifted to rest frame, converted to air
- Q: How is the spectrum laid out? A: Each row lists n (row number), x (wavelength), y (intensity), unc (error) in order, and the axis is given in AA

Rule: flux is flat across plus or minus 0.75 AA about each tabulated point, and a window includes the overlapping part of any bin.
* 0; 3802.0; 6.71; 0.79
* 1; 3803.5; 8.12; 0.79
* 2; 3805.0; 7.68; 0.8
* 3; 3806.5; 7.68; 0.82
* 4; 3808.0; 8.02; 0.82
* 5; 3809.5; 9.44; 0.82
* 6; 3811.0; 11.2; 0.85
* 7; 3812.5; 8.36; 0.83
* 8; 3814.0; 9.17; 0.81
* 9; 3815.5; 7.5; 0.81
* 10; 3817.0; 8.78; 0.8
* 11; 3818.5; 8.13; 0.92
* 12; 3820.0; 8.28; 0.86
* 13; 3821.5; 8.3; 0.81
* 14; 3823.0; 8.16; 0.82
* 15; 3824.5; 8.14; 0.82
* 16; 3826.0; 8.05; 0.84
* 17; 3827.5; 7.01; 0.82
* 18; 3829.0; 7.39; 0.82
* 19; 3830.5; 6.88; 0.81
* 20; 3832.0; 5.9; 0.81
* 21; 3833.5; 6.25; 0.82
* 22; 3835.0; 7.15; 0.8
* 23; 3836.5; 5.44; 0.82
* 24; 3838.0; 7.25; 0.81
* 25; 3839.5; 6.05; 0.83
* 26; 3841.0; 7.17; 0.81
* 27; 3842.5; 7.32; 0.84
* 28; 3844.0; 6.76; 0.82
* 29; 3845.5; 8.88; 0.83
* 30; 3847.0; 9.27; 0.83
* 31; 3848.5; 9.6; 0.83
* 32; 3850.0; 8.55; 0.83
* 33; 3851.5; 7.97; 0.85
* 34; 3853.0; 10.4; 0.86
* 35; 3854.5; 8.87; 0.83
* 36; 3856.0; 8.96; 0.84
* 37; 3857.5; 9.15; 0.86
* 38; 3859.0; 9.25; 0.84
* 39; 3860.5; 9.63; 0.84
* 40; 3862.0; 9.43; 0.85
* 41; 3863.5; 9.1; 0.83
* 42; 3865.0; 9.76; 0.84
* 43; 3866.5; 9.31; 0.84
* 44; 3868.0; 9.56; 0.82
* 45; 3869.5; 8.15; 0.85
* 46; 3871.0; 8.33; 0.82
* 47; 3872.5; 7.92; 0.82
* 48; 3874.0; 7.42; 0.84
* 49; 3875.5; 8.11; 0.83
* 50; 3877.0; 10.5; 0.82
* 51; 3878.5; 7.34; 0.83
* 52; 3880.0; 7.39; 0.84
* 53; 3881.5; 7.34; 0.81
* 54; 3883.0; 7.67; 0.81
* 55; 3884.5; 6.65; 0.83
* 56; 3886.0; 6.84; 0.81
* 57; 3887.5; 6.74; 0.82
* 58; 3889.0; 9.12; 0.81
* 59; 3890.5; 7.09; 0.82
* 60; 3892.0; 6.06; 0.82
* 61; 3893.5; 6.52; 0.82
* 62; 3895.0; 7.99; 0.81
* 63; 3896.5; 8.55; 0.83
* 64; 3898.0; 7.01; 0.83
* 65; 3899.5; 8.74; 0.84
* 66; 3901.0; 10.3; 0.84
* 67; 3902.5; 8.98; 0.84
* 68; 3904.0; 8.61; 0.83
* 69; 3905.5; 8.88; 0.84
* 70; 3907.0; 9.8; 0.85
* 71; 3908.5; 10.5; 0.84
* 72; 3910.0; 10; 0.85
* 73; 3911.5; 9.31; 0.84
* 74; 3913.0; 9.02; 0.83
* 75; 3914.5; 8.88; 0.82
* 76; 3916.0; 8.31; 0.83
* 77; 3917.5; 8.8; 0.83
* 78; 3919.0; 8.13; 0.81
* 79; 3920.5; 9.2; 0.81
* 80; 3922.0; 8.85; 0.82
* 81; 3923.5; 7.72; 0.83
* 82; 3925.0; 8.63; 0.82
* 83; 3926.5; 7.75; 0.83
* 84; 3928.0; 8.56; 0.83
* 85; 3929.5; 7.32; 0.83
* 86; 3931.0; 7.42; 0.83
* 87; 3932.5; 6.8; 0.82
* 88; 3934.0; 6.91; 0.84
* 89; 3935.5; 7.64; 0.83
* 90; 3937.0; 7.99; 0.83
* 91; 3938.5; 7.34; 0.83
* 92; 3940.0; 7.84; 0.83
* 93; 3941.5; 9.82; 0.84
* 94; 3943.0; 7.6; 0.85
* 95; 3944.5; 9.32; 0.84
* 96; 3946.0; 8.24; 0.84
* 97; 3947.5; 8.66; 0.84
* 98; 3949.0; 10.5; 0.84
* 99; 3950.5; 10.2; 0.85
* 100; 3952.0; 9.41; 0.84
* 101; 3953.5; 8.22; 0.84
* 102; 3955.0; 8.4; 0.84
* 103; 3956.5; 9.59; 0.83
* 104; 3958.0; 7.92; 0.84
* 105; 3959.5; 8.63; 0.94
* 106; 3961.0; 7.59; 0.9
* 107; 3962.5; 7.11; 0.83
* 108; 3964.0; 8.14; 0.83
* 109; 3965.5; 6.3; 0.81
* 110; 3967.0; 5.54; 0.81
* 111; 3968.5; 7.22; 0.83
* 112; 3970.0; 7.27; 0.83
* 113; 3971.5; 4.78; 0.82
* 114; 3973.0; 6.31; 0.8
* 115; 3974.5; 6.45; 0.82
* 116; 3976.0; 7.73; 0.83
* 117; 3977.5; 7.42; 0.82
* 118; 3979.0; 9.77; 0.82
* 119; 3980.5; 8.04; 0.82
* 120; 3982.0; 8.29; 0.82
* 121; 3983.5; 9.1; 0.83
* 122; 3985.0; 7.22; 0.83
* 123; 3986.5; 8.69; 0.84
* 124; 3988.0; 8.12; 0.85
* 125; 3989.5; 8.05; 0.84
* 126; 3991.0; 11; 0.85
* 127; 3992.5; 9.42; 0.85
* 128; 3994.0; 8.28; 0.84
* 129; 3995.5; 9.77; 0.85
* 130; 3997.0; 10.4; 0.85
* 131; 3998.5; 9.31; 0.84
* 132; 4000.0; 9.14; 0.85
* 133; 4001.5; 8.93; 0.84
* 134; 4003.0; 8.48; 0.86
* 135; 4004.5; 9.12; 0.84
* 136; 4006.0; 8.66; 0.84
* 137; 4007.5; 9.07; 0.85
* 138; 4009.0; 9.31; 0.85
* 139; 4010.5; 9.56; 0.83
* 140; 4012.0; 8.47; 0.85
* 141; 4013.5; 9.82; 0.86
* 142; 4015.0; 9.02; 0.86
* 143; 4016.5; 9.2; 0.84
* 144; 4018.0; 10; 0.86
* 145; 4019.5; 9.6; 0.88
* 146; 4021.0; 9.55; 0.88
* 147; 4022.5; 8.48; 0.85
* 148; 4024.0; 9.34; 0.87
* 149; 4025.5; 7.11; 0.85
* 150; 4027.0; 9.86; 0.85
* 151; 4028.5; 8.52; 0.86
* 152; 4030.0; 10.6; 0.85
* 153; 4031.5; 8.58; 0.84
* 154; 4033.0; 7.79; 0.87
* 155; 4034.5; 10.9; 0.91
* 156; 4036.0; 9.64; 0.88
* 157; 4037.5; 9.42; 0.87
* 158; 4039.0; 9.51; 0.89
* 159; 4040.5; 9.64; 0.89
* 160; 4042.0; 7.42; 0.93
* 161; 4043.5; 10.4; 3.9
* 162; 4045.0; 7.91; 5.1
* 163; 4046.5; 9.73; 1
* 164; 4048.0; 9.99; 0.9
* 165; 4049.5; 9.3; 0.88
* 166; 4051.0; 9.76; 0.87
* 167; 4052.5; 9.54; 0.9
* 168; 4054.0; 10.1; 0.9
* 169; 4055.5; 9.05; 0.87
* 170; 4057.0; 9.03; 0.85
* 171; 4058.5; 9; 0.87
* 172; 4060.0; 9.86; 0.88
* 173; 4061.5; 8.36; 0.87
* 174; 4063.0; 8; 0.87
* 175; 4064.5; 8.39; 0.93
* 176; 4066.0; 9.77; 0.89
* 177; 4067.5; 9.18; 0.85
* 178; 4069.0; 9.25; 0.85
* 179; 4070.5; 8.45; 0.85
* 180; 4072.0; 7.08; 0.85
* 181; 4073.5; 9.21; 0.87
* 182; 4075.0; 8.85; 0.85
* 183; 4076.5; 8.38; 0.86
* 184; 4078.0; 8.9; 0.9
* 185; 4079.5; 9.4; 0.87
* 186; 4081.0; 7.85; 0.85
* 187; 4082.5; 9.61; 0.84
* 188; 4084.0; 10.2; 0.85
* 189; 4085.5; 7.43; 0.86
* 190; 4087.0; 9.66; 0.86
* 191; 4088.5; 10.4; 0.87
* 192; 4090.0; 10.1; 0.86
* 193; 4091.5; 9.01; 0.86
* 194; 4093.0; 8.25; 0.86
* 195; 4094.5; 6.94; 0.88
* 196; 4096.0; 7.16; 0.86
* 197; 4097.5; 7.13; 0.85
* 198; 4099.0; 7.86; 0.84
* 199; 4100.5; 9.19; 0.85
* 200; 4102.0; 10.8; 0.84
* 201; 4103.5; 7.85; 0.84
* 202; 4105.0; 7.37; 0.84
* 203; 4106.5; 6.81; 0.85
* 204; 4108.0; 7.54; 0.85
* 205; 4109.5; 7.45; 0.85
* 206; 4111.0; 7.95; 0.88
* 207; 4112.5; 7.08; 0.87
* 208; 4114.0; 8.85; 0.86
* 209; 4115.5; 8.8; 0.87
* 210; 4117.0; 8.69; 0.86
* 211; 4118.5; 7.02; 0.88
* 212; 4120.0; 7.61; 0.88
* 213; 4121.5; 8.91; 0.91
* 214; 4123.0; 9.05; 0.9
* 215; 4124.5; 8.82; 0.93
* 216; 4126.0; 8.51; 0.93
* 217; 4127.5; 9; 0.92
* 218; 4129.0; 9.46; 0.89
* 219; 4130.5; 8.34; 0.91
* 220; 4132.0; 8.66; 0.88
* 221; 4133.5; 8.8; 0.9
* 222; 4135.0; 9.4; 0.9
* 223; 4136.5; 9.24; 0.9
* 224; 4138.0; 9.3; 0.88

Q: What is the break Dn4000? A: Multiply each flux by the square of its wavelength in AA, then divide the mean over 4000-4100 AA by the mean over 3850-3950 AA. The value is 1.2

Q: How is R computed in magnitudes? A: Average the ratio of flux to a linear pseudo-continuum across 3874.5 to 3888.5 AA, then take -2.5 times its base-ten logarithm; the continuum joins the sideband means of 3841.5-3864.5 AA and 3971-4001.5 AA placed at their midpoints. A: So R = 0.15 mag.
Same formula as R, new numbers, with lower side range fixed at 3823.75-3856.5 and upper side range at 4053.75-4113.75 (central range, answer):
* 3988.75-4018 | -0.12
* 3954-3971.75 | 0.09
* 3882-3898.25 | 0.08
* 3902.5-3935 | -0.08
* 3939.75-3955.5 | -0.11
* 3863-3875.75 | -0.11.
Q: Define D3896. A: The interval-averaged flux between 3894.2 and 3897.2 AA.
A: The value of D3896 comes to 8.24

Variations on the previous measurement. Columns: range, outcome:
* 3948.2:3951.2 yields 10.3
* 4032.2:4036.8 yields 9.43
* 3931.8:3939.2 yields 7.34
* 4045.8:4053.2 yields 9.66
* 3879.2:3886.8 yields 7.18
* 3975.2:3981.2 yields 8.23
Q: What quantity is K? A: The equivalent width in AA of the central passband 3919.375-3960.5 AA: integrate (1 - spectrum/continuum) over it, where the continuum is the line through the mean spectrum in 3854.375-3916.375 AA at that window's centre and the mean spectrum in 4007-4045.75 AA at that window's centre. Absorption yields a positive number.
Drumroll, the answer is 1.8 AA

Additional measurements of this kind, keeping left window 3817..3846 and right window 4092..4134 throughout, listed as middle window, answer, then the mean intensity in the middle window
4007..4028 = -3.3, 9.16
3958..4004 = -1.7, 8.09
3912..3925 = -1.8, 8.63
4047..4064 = -2.6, 9.27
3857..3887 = -4.0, 8.42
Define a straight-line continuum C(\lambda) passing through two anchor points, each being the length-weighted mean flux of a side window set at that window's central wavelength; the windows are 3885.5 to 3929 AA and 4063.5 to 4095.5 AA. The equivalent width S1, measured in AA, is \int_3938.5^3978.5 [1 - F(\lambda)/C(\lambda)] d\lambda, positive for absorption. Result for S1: 2.96 AA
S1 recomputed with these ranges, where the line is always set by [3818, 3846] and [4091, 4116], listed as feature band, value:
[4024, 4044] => -3.52 AA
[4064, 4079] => -1.64 AA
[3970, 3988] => 0.08 AA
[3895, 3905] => -1.61 AA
